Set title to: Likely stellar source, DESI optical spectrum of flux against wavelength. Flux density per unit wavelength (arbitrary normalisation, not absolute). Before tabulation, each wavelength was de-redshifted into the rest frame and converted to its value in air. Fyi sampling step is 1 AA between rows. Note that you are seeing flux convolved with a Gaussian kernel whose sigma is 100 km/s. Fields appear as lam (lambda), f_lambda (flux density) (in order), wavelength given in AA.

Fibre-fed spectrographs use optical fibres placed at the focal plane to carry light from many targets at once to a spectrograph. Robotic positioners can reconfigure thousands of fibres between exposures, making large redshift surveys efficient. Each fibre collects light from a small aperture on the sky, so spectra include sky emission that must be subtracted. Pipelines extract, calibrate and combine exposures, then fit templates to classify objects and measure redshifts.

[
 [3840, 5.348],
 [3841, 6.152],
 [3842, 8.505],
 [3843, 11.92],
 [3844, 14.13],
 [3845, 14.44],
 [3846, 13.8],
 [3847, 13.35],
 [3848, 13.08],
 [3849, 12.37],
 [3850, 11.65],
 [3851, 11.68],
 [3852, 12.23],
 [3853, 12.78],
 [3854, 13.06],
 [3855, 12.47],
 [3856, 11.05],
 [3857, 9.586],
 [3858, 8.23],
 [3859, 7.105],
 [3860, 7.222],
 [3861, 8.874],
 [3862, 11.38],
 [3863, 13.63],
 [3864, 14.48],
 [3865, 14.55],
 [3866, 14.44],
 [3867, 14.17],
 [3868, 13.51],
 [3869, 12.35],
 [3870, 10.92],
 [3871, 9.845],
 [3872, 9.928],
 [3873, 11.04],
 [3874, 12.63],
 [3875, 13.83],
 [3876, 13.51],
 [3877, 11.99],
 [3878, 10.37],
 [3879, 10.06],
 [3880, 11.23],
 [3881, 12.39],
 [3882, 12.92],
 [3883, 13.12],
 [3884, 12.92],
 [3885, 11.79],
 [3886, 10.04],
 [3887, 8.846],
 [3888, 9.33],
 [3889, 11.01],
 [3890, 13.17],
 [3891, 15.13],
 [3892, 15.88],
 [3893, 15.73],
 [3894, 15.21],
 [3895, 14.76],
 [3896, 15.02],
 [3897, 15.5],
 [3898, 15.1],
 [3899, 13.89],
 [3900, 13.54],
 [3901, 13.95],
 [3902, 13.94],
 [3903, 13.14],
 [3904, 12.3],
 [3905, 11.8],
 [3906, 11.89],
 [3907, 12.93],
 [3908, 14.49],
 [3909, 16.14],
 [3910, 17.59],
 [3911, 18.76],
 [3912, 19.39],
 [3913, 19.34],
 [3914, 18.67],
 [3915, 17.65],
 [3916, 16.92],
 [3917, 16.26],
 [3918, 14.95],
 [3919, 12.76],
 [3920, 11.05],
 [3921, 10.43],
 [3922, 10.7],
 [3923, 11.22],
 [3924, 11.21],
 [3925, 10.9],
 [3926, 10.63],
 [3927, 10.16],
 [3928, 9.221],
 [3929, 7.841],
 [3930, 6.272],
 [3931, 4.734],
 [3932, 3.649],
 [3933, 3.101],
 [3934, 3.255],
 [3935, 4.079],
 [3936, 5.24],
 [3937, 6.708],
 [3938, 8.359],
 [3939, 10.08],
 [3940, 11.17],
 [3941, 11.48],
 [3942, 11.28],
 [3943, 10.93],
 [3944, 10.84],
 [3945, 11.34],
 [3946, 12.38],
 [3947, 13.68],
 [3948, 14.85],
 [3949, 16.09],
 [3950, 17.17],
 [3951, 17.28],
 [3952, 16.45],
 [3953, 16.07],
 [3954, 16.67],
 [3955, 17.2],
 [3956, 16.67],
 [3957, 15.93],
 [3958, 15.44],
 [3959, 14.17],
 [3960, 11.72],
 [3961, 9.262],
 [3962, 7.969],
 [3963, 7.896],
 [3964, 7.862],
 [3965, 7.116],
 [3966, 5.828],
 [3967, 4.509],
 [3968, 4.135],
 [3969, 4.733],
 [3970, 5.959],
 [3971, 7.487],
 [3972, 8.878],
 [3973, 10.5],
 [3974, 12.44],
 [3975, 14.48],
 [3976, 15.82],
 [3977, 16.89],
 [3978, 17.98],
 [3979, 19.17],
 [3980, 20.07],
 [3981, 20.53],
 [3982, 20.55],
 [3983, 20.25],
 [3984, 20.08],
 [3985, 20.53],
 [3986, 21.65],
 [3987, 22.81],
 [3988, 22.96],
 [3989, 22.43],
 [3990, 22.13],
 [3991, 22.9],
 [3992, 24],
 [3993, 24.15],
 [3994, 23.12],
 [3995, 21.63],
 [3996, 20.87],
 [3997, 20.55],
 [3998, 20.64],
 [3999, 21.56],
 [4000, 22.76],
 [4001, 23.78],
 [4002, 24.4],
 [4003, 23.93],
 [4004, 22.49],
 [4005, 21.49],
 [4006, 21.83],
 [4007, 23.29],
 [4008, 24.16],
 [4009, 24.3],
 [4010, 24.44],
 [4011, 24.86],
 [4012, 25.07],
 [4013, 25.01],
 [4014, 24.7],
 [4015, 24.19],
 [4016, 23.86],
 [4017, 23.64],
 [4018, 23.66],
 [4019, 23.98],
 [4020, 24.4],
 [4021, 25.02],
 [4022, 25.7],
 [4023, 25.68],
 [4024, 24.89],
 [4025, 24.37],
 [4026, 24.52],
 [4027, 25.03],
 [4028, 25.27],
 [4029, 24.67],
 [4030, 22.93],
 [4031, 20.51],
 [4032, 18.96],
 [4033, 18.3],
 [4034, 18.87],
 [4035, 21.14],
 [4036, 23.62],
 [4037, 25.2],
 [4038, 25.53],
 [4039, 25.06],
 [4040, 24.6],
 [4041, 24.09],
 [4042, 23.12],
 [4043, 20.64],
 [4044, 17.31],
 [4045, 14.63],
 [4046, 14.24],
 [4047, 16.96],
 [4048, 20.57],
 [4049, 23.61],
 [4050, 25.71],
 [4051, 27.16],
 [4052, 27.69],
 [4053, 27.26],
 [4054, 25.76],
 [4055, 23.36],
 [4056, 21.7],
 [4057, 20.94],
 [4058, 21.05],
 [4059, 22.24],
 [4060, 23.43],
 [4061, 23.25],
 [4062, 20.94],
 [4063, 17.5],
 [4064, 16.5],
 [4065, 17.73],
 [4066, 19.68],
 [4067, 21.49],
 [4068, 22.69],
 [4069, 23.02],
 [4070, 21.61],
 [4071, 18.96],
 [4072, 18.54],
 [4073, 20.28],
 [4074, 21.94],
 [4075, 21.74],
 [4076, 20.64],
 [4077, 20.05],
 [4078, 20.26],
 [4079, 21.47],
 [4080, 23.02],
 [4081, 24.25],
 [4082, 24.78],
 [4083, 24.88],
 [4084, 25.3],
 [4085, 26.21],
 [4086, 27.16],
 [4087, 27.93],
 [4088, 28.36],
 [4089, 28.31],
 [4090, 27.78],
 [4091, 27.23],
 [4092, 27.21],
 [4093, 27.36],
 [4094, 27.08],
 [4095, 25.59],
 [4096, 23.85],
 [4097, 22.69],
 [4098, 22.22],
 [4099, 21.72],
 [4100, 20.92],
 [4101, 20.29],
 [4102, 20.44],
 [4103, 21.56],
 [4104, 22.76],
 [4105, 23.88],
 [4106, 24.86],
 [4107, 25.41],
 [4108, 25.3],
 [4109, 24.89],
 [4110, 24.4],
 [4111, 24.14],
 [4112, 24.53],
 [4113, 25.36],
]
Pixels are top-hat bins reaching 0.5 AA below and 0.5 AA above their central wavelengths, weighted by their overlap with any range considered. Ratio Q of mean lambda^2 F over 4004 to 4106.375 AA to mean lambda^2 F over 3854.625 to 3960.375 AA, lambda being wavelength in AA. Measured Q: 2.00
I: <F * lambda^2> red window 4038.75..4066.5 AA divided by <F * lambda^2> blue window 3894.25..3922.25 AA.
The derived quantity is 1.57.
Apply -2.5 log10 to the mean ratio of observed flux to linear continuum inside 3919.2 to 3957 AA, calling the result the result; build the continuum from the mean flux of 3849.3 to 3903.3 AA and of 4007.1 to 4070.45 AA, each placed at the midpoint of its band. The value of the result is 0.44 mag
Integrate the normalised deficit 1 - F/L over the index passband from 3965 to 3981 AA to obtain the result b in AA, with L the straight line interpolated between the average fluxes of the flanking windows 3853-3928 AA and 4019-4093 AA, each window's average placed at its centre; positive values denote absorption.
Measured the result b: 5.8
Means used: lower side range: 12.9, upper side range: 22.9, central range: 11.4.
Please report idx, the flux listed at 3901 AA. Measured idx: 13.95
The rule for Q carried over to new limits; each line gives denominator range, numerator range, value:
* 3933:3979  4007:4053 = 2.14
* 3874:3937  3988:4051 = 1.98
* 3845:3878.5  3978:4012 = 2.00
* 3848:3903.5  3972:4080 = 1.91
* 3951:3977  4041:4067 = 1.99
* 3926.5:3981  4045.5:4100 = 2.21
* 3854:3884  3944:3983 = 1.17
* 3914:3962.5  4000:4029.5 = 2.17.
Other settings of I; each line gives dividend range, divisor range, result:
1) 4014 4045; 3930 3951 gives 2.51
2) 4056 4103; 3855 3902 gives 2.05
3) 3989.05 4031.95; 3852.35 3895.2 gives 2.10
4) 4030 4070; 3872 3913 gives 1.75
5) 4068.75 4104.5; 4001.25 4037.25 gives 1.03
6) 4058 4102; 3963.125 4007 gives 1.36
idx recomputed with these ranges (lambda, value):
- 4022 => 25.7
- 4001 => 23.78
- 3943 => 10.93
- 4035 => 21.14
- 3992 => 24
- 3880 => 11.23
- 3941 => 11.48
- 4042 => 23.12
